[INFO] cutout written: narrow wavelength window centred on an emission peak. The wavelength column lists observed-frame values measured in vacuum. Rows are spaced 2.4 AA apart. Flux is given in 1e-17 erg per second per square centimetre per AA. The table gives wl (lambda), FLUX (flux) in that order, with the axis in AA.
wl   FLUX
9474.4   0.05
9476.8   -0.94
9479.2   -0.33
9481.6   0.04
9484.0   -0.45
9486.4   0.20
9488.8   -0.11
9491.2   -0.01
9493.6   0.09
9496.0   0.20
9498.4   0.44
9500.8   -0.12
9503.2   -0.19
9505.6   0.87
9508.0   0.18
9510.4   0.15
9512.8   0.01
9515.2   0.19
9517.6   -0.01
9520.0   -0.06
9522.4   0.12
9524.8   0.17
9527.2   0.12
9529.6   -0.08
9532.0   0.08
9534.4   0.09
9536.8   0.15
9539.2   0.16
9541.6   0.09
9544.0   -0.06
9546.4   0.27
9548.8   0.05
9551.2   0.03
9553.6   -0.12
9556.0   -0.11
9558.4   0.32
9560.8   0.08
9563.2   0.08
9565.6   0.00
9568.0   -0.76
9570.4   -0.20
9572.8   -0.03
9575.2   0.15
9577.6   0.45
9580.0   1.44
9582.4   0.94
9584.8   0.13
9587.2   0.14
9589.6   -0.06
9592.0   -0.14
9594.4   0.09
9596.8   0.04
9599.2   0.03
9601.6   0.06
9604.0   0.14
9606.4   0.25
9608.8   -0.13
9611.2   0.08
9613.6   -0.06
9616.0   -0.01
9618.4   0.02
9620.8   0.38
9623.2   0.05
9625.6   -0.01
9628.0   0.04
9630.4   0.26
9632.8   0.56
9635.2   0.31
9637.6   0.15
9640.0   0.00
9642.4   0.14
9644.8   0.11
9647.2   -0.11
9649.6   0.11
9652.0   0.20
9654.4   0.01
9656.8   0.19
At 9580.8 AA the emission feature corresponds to H-beta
